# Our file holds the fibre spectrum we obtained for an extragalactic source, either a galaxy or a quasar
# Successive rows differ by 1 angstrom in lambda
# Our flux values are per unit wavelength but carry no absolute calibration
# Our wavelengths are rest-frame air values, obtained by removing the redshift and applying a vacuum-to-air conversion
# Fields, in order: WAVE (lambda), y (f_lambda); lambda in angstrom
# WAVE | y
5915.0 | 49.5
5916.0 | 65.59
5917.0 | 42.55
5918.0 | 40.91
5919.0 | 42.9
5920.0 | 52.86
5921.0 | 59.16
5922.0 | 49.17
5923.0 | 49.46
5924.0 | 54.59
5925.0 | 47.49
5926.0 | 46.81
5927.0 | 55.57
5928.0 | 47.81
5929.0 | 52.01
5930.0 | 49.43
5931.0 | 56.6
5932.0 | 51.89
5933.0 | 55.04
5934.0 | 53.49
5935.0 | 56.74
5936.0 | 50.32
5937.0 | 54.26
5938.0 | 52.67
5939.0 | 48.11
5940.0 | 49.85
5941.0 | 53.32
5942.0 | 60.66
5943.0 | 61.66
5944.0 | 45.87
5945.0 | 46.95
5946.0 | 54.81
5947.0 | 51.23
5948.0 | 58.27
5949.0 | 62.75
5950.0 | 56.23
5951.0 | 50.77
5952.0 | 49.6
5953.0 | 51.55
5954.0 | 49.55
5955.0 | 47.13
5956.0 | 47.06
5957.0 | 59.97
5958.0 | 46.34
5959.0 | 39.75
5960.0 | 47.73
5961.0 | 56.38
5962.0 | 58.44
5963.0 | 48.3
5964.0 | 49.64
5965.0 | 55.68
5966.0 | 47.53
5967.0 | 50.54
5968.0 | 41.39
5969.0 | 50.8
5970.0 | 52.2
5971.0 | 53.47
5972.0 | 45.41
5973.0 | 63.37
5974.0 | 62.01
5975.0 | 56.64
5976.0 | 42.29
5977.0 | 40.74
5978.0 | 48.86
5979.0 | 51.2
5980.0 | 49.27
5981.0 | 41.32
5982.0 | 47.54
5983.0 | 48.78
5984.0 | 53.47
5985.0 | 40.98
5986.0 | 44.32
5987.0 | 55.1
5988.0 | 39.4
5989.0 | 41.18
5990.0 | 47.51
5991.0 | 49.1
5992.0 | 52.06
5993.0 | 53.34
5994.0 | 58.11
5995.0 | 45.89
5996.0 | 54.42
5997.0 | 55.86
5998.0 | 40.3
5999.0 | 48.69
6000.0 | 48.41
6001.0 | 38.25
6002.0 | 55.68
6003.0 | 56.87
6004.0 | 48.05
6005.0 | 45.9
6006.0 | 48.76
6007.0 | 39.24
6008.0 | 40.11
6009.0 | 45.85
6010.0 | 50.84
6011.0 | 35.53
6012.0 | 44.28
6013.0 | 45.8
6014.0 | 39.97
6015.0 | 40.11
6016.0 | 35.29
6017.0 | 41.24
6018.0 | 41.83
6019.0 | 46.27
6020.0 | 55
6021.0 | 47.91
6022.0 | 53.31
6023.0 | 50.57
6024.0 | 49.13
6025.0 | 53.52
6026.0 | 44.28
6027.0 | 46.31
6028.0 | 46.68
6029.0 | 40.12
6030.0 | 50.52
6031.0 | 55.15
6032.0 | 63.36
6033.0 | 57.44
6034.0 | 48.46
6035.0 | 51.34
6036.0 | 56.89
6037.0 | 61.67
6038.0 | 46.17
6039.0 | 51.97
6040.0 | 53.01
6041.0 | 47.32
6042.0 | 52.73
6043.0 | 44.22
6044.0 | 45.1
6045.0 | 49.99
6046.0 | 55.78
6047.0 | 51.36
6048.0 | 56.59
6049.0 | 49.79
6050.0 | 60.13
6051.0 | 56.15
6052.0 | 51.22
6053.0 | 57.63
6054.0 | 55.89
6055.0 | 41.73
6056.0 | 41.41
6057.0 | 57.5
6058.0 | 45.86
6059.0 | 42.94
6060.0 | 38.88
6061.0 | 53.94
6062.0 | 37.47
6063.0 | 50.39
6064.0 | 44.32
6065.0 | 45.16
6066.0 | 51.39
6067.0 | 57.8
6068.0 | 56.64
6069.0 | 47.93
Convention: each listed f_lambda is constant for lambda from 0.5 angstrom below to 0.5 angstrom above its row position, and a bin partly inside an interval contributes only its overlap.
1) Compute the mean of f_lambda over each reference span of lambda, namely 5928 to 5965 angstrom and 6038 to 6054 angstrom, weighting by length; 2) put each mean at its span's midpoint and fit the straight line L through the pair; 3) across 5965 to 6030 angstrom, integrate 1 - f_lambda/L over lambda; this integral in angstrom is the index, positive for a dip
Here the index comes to 5.6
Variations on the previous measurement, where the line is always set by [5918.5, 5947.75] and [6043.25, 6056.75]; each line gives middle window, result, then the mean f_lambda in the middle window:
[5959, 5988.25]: 1.3 angstrom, 49.7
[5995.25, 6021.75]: 3.1 angstrom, 45.9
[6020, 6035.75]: 0.3 angstrom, 50.8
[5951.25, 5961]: 0.5 angstrom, 49.2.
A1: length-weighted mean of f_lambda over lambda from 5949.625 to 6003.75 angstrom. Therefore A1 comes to 49.7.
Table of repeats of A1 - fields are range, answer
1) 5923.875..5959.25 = 52.2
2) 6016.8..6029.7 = 47.6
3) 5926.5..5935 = 53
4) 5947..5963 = 52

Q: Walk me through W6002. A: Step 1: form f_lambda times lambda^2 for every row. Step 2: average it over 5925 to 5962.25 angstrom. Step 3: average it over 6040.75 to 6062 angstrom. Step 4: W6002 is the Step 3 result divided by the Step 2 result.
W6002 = 1.0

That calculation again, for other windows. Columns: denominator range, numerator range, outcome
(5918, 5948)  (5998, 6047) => 0.95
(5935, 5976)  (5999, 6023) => 0.89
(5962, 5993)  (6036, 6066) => 1.04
